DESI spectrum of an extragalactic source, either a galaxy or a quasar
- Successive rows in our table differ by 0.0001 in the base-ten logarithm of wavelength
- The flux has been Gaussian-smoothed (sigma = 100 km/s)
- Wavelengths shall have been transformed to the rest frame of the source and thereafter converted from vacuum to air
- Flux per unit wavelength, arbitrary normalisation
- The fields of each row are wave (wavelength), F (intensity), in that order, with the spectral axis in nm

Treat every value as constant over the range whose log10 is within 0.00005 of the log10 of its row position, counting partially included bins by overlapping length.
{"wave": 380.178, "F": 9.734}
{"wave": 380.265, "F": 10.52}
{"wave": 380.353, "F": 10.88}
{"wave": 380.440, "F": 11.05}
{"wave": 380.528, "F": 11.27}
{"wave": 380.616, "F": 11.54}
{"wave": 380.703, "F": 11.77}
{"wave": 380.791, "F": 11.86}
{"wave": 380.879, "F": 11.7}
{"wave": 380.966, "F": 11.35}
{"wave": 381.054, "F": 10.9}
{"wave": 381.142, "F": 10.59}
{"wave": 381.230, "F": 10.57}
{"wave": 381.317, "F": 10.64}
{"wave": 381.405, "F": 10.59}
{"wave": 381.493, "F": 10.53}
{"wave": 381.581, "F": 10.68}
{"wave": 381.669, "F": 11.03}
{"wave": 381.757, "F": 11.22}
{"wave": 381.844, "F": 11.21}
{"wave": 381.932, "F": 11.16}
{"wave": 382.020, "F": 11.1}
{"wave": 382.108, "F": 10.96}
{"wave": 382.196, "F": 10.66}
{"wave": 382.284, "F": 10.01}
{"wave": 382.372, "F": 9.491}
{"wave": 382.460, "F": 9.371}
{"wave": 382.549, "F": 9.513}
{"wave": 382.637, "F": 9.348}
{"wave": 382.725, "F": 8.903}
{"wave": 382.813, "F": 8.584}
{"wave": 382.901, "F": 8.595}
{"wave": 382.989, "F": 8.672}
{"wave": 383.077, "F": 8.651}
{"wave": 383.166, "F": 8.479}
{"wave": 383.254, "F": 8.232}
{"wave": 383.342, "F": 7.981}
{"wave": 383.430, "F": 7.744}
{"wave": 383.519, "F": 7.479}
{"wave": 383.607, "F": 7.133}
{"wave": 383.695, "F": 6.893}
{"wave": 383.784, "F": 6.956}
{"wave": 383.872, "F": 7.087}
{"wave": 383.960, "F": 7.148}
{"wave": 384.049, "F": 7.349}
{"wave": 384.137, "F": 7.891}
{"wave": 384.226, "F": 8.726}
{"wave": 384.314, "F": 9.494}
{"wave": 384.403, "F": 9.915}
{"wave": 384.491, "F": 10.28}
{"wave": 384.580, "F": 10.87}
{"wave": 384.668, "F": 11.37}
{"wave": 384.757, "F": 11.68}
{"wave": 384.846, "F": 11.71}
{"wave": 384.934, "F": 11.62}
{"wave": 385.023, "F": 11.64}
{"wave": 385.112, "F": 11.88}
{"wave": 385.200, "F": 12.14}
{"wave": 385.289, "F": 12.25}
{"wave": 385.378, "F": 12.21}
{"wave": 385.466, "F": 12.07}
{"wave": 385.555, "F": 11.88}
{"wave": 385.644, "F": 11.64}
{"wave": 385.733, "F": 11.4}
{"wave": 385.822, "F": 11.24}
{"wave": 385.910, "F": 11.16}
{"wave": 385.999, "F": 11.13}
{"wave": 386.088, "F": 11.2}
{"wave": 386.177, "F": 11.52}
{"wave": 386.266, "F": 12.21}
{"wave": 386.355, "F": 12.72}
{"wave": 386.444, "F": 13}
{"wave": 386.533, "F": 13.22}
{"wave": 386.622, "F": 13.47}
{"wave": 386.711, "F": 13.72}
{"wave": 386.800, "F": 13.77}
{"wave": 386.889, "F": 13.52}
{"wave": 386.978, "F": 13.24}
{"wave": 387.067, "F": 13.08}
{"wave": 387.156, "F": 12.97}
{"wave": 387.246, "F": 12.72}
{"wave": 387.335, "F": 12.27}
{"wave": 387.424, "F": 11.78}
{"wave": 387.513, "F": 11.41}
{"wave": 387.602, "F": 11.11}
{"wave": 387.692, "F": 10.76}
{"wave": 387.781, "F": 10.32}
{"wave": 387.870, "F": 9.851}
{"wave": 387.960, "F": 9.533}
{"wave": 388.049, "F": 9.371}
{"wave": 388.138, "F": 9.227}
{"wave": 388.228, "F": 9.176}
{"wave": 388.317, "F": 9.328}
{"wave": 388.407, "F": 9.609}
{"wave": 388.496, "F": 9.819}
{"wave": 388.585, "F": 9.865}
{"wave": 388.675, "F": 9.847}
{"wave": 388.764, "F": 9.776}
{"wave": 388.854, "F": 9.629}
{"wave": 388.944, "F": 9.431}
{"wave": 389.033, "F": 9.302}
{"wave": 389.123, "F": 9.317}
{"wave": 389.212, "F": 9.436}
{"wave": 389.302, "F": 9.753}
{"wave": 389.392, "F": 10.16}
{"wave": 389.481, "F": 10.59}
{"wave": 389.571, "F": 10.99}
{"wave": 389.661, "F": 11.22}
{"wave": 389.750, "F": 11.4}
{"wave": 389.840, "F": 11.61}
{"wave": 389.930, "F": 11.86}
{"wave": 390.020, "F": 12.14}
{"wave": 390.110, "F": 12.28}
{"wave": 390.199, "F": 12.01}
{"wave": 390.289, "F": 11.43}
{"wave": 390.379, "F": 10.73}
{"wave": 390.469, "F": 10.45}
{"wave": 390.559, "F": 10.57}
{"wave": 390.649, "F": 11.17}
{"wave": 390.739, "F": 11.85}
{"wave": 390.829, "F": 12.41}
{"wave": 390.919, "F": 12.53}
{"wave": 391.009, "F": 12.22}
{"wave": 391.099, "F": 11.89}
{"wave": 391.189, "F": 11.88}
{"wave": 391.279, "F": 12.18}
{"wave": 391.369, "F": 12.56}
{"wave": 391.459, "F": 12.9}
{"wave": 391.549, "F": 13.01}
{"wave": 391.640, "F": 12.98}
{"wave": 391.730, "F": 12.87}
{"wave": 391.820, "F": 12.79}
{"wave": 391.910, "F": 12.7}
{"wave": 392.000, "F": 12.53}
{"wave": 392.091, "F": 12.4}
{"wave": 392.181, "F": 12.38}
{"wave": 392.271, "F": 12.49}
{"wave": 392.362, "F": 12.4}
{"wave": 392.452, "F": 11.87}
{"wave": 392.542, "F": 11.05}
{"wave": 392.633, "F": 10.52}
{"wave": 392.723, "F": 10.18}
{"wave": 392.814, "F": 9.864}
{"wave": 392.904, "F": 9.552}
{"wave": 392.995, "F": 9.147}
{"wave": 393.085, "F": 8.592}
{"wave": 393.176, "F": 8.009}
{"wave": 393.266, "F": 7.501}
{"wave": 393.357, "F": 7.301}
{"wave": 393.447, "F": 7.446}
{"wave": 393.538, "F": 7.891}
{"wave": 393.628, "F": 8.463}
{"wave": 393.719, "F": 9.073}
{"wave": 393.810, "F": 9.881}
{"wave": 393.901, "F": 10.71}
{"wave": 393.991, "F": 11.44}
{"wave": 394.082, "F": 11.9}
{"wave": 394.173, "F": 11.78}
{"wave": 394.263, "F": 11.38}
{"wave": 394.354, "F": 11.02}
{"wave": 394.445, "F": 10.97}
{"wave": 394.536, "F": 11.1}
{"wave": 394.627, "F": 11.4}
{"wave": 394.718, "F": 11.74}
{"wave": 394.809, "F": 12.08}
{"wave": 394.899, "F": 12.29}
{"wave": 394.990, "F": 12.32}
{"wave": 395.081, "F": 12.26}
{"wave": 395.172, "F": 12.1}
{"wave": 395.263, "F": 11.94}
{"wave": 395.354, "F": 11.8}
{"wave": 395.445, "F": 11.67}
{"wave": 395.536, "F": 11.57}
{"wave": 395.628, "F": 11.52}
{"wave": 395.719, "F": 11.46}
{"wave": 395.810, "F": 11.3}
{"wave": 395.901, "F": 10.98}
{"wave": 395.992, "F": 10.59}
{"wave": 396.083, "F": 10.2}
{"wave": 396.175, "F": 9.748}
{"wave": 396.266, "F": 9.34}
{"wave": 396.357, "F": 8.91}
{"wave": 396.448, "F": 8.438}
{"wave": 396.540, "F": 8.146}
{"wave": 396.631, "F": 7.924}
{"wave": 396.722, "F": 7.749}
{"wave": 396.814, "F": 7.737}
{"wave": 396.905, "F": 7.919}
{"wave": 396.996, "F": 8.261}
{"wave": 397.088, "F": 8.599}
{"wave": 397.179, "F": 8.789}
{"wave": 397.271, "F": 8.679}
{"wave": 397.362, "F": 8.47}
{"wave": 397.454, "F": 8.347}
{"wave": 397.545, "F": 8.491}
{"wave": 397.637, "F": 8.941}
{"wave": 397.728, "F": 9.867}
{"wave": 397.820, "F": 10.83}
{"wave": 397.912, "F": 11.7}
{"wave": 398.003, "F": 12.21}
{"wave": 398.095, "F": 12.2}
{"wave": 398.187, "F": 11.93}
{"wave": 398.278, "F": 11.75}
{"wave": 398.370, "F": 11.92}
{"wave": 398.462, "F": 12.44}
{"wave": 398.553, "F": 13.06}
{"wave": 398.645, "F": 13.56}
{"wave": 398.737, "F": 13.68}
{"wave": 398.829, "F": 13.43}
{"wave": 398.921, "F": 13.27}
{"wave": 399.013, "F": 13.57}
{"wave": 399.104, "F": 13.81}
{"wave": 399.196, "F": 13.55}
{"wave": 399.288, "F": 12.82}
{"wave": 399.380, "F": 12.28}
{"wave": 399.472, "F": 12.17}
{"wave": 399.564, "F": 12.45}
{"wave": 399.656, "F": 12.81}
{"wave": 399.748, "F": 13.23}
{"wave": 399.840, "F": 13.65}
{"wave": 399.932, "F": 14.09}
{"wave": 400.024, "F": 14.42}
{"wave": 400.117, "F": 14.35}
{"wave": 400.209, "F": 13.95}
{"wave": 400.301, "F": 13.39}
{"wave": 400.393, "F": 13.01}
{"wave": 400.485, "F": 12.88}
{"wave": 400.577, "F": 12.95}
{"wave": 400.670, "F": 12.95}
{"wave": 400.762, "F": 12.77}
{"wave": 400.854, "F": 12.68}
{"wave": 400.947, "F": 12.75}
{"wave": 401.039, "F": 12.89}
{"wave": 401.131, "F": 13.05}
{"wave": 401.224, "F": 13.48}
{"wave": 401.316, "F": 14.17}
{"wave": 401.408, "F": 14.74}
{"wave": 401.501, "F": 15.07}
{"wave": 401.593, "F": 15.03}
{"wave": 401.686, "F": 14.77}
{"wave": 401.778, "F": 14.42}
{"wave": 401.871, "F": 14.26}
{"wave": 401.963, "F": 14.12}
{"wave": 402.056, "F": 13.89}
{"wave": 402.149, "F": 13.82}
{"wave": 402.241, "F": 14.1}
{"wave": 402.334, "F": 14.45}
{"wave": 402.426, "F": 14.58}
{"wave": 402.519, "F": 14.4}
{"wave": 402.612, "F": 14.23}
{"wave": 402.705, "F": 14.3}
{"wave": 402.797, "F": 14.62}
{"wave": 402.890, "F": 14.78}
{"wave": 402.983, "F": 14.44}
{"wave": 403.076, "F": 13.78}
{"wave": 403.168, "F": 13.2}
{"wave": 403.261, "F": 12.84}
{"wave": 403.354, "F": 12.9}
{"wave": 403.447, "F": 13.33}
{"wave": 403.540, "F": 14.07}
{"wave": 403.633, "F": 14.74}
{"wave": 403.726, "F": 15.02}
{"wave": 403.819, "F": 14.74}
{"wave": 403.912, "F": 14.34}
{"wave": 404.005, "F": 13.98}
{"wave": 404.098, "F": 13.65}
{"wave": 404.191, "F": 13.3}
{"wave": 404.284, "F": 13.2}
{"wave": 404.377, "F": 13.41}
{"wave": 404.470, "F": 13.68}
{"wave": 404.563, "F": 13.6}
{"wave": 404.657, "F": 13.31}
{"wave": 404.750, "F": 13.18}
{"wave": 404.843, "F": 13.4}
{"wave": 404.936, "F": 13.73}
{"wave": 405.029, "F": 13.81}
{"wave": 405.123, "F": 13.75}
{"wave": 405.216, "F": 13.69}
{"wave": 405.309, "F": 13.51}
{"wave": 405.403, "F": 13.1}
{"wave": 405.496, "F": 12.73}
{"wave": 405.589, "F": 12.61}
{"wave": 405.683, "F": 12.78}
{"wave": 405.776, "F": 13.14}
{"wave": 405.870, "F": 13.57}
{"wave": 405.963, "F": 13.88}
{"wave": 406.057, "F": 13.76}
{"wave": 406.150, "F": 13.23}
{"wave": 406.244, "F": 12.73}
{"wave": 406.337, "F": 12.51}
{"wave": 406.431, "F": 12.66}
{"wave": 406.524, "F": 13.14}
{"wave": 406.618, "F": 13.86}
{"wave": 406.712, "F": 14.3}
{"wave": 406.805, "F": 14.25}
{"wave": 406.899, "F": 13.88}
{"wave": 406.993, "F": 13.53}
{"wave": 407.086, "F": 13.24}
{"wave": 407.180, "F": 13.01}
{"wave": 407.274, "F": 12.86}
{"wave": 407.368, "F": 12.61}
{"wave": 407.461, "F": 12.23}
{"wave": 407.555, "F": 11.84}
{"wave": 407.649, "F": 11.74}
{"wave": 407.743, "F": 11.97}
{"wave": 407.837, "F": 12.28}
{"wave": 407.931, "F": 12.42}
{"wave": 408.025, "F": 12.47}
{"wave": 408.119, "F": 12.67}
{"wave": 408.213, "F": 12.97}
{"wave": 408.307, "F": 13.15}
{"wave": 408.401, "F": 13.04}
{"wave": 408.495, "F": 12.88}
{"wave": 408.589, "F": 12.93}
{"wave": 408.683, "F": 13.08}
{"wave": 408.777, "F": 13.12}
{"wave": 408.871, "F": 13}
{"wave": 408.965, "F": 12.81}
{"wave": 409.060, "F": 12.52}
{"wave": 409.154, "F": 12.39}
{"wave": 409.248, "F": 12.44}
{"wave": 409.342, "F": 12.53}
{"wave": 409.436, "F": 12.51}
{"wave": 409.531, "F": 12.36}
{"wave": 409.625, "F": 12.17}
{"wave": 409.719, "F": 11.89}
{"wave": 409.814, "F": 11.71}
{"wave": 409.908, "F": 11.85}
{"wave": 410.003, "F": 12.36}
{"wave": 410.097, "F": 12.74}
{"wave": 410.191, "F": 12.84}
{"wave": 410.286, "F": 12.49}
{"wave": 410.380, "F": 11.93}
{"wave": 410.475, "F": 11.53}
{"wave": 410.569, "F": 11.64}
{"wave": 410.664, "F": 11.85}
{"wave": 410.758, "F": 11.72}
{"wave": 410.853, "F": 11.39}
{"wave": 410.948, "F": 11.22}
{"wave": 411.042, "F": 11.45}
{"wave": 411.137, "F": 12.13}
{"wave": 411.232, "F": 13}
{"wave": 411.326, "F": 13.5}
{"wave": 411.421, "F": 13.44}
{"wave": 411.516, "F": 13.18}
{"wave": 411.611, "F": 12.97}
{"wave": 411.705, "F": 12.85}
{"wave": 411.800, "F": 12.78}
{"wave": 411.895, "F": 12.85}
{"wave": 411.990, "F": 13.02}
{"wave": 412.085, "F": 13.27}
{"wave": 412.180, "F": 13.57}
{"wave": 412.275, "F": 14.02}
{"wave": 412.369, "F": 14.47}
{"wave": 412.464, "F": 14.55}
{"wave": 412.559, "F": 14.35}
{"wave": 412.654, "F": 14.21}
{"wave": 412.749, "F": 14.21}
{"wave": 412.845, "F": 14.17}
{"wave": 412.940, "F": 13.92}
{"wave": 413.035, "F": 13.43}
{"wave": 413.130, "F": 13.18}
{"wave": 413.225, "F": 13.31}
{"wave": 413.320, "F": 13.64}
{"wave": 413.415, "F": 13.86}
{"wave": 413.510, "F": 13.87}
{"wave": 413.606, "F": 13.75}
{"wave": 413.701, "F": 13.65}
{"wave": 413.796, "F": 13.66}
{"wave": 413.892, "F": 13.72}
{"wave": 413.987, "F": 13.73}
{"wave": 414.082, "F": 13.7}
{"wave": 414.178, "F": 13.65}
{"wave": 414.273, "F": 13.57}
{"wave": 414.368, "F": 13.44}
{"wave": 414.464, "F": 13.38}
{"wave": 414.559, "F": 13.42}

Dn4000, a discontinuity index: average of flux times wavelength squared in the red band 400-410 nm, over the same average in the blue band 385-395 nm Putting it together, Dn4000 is 1.29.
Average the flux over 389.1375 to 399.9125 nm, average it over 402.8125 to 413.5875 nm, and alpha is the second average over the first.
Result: 1.2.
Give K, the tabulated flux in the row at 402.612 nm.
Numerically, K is 14.23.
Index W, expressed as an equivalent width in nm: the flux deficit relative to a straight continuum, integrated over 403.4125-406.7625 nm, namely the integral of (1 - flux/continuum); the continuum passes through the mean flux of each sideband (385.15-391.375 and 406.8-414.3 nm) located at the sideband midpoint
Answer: -0.270 nm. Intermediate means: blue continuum 11.3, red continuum 12.9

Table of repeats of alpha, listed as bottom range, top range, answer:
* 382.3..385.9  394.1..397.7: 1.06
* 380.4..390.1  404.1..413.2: 1.23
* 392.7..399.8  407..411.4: 1.16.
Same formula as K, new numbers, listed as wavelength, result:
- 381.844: 11.21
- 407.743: 11.97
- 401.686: 14.77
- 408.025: 12.47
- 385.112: 11.88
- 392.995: 9.147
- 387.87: 9.851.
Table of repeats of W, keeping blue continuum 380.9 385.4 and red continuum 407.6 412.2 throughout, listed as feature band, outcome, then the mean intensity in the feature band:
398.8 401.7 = -0.48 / 13.4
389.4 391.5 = -0.22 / 11.7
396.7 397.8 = 0.26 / 8.56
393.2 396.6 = 0.15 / 10.5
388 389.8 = 0.09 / 9.87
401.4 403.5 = -0.43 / 14.2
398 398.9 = -0.10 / 12.6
